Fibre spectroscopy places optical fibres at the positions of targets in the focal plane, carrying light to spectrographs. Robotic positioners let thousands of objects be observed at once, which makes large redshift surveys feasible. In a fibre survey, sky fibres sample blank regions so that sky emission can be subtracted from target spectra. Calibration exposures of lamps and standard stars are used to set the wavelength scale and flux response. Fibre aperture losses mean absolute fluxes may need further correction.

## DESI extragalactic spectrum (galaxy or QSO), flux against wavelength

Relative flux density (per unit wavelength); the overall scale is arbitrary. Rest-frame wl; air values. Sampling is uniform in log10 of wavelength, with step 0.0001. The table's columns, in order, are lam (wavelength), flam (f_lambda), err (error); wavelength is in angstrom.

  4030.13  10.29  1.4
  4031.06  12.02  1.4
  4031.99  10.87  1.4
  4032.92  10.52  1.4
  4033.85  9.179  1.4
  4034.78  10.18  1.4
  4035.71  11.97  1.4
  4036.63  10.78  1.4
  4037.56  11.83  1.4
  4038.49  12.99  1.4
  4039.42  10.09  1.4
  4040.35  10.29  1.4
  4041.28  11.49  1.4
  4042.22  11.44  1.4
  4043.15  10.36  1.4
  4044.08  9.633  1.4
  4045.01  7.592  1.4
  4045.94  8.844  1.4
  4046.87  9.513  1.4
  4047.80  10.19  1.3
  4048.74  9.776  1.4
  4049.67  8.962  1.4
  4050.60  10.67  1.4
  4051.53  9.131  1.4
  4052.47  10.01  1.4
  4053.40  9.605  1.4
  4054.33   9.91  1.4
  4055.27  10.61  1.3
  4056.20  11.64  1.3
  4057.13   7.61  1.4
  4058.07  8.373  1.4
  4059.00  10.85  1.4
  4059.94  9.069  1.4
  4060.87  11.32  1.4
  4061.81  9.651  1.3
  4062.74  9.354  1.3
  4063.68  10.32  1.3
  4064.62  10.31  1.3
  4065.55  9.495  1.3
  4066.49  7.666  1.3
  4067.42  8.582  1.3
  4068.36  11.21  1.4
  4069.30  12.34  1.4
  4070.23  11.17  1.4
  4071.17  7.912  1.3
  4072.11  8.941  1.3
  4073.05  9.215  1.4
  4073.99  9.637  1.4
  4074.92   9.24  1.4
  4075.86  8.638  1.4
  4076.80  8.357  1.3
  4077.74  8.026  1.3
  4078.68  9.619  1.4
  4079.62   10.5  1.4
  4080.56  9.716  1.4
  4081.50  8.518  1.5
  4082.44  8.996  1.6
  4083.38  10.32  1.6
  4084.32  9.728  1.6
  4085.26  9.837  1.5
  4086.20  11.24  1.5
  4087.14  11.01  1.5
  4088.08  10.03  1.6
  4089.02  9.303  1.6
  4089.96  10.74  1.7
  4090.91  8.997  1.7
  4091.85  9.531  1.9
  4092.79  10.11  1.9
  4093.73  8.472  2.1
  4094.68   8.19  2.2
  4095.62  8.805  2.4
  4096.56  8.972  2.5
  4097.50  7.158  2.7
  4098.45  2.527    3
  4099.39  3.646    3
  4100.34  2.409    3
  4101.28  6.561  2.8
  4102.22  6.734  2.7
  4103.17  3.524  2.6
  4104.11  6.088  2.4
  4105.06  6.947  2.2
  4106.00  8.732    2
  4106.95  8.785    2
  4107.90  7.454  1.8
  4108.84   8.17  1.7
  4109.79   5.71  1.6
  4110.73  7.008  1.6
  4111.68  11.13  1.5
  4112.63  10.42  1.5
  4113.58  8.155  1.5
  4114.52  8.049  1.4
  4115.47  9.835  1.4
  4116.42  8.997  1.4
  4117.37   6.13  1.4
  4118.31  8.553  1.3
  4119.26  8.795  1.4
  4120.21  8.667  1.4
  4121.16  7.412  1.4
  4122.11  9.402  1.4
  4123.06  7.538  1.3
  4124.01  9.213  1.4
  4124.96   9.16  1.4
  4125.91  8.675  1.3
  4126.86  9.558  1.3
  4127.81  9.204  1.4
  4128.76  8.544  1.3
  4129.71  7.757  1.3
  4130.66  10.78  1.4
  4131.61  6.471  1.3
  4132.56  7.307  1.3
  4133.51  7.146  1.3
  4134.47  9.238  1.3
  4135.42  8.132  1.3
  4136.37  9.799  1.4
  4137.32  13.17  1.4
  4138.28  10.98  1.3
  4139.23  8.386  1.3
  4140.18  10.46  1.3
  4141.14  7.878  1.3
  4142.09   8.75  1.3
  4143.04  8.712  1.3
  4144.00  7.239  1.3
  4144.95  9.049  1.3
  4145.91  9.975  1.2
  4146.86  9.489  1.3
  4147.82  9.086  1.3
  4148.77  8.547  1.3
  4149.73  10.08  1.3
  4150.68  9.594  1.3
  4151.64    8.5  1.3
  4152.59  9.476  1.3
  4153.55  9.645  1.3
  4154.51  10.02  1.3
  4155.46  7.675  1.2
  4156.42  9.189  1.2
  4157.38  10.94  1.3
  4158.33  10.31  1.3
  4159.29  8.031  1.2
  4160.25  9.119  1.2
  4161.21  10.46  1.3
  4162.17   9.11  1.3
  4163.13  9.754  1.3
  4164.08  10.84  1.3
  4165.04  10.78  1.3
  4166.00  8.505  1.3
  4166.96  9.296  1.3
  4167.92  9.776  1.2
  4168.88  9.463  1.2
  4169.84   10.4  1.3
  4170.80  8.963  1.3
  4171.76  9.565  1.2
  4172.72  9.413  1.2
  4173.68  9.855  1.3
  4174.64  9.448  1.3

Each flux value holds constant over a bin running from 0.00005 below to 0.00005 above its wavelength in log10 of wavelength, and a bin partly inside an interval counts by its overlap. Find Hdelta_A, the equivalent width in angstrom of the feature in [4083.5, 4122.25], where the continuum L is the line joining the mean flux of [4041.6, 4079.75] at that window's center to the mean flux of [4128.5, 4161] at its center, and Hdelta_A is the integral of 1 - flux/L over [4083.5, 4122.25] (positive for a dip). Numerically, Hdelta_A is 5.3 angstrom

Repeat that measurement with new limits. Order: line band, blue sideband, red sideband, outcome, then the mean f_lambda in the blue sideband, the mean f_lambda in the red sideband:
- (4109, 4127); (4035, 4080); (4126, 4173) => 1.8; 9.89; 9.27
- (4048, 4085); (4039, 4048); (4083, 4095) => 1.0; 9.94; 9.82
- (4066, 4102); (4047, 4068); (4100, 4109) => -4.0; 9.69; 6.55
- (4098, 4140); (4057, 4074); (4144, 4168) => 6.7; 9.67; 9.44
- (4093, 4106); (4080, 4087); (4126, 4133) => 4.2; 9.84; 8.54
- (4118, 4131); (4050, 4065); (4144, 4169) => 1.1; 9.89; 9.45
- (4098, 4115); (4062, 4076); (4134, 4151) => 4.8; 9.63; 9.37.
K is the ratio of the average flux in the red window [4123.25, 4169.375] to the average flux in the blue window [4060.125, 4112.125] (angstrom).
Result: 1.07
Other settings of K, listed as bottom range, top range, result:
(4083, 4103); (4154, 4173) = 1.17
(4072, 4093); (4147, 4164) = 0.98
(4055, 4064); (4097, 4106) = 0.53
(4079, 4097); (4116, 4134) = 0.87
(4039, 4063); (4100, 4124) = 0.78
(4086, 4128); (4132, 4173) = 1.15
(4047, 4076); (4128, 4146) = 0.92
